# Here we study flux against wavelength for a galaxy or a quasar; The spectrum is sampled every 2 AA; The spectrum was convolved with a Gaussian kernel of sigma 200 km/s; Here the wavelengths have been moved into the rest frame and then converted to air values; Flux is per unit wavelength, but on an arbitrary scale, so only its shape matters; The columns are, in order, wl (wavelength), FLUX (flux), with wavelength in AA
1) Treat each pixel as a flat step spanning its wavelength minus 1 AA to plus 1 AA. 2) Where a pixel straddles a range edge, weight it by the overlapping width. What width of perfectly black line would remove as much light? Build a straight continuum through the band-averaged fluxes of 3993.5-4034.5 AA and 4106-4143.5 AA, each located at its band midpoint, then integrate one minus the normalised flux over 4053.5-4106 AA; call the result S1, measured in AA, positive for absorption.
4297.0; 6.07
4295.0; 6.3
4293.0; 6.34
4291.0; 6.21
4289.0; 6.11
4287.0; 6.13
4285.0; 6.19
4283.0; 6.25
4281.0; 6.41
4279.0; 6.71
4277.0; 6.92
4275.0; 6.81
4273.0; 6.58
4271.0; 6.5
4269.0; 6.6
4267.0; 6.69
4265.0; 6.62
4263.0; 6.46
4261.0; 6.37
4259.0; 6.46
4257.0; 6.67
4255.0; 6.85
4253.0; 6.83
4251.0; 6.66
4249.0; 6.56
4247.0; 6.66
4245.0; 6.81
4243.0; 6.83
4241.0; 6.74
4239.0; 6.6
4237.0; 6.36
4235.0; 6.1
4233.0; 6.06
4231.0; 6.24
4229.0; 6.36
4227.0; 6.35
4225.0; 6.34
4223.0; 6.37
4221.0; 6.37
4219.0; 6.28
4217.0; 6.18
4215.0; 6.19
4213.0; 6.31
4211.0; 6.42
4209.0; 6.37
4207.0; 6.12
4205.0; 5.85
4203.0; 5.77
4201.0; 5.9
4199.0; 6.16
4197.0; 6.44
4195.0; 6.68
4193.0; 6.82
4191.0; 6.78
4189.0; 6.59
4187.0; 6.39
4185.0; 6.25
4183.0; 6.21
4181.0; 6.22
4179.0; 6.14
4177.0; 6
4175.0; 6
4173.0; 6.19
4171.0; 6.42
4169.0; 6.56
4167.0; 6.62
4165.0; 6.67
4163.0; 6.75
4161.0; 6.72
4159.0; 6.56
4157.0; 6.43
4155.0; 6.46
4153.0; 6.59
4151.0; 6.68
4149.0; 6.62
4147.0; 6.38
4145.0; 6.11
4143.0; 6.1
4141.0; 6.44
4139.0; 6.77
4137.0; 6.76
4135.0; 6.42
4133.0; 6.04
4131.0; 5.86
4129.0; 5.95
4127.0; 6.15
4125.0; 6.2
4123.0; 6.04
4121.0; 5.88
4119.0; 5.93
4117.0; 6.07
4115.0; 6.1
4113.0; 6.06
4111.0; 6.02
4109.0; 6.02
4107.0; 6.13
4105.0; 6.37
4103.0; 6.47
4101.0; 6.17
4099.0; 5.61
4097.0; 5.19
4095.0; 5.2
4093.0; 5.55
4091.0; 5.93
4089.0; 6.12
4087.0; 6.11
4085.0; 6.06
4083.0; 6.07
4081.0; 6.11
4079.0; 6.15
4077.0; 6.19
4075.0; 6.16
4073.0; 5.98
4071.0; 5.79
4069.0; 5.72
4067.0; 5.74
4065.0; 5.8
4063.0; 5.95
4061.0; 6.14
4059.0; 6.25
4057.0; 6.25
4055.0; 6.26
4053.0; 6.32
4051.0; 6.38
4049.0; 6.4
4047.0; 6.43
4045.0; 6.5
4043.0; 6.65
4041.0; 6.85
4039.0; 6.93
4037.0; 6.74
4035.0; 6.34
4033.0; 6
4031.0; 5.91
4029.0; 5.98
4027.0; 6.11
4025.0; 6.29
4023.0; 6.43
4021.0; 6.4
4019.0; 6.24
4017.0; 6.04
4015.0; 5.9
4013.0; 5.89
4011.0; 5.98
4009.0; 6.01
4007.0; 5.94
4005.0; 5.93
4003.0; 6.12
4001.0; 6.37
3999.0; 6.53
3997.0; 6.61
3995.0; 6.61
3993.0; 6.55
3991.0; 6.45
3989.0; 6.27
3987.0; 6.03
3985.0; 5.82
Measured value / 1.57 AA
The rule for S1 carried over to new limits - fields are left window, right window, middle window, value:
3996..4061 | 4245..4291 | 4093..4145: 2.54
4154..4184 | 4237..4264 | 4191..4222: 1.12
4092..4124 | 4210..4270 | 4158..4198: -1.50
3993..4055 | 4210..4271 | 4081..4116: 2.22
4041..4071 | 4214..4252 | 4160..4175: -0.43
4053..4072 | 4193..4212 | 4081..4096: 0.41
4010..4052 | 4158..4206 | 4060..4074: 0.98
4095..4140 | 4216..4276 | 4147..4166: -1.18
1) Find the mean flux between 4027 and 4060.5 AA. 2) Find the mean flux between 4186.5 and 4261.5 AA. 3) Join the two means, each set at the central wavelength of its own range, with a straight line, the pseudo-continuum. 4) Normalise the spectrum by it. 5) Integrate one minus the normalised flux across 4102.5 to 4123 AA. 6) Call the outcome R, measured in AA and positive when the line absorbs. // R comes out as 1.0 AA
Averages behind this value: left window 6.37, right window 6.42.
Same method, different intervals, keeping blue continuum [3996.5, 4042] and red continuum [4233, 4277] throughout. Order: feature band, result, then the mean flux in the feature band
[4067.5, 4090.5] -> 1.1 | 6.03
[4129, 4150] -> 0.3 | 6.33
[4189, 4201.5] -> 0.0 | 6.5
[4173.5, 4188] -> 0.7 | 6.17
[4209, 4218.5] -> 0.4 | 6.29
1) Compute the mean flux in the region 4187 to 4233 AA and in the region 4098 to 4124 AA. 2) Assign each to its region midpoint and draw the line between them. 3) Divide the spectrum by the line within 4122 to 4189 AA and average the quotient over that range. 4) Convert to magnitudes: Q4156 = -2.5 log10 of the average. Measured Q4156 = -0.032 mag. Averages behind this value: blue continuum 6.07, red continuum 6.31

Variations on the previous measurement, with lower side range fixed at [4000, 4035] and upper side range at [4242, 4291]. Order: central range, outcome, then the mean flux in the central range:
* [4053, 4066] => 0.01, 6.12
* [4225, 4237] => 0.04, 6.24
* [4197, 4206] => 0.08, 5.98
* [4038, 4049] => -0.09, 6.65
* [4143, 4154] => -0.02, 6.44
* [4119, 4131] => 0.05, 6.02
